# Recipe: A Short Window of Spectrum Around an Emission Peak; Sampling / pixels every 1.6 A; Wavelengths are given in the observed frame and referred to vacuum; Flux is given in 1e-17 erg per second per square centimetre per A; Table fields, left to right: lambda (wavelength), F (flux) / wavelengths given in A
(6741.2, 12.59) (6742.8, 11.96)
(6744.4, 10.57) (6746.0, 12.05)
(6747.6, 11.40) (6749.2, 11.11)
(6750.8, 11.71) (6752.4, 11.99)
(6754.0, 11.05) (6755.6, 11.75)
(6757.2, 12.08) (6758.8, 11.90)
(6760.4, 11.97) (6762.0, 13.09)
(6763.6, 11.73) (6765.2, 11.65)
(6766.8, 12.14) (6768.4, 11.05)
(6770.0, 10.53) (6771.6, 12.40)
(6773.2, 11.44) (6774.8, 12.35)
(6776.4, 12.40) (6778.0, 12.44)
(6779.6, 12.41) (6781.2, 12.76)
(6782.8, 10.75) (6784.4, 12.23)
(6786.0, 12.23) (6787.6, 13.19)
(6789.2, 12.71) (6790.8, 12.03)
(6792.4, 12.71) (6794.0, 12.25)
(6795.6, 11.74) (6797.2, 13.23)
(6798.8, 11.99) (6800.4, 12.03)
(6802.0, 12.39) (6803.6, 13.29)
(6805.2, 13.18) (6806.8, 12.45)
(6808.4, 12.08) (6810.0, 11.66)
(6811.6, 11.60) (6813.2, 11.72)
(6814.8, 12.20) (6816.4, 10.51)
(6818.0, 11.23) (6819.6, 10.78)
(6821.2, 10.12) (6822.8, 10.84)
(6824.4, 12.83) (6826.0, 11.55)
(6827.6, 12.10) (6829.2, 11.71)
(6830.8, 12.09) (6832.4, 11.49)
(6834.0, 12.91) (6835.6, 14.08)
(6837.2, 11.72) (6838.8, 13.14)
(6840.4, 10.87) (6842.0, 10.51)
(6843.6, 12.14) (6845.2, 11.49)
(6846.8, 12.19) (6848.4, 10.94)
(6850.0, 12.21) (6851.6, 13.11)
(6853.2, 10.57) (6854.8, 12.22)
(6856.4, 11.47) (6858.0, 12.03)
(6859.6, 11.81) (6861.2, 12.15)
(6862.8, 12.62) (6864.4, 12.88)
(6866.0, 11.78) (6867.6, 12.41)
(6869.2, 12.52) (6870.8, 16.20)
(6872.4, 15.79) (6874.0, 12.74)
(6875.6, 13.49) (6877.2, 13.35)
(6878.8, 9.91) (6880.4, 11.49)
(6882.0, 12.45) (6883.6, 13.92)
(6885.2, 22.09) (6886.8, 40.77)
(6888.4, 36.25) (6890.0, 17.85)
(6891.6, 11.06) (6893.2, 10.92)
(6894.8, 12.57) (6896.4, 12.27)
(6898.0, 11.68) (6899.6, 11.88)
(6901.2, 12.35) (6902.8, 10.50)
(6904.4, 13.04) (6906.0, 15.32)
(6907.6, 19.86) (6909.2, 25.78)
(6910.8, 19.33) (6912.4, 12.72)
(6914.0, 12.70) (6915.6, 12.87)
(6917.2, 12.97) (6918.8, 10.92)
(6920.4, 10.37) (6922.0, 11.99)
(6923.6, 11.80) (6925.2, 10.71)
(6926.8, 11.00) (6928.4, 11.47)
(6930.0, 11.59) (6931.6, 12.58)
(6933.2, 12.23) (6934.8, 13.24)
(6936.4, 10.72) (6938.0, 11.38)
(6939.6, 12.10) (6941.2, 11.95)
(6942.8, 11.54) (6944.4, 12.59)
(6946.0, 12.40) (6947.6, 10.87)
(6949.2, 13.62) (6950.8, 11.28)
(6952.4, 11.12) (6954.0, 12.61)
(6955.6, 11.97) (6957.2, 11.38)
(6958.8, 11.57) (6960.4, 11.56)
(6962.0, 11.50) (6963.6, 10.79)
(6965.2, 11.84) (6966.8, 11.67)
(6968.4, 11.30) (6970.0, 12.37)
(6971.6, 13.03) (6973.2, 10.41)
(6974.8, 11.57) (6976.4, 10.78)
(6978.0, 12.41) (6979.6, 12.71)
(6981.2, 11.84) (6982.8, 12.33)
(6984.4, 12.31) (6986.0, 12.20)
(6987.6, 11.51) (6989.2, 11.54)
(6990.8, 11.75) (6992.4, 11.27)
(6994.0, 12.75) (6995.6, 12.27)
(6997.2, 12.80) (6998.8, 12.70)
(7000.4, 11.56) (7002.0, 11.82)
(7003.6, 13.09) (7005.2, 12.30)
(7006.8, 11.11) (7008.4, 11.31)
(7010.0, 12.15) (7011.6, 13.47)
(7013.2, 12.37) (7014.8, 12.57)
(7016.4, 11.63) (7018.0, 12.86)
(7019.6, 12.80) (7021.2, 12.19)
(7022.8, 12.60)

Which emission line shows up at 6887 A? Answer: H-alpha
